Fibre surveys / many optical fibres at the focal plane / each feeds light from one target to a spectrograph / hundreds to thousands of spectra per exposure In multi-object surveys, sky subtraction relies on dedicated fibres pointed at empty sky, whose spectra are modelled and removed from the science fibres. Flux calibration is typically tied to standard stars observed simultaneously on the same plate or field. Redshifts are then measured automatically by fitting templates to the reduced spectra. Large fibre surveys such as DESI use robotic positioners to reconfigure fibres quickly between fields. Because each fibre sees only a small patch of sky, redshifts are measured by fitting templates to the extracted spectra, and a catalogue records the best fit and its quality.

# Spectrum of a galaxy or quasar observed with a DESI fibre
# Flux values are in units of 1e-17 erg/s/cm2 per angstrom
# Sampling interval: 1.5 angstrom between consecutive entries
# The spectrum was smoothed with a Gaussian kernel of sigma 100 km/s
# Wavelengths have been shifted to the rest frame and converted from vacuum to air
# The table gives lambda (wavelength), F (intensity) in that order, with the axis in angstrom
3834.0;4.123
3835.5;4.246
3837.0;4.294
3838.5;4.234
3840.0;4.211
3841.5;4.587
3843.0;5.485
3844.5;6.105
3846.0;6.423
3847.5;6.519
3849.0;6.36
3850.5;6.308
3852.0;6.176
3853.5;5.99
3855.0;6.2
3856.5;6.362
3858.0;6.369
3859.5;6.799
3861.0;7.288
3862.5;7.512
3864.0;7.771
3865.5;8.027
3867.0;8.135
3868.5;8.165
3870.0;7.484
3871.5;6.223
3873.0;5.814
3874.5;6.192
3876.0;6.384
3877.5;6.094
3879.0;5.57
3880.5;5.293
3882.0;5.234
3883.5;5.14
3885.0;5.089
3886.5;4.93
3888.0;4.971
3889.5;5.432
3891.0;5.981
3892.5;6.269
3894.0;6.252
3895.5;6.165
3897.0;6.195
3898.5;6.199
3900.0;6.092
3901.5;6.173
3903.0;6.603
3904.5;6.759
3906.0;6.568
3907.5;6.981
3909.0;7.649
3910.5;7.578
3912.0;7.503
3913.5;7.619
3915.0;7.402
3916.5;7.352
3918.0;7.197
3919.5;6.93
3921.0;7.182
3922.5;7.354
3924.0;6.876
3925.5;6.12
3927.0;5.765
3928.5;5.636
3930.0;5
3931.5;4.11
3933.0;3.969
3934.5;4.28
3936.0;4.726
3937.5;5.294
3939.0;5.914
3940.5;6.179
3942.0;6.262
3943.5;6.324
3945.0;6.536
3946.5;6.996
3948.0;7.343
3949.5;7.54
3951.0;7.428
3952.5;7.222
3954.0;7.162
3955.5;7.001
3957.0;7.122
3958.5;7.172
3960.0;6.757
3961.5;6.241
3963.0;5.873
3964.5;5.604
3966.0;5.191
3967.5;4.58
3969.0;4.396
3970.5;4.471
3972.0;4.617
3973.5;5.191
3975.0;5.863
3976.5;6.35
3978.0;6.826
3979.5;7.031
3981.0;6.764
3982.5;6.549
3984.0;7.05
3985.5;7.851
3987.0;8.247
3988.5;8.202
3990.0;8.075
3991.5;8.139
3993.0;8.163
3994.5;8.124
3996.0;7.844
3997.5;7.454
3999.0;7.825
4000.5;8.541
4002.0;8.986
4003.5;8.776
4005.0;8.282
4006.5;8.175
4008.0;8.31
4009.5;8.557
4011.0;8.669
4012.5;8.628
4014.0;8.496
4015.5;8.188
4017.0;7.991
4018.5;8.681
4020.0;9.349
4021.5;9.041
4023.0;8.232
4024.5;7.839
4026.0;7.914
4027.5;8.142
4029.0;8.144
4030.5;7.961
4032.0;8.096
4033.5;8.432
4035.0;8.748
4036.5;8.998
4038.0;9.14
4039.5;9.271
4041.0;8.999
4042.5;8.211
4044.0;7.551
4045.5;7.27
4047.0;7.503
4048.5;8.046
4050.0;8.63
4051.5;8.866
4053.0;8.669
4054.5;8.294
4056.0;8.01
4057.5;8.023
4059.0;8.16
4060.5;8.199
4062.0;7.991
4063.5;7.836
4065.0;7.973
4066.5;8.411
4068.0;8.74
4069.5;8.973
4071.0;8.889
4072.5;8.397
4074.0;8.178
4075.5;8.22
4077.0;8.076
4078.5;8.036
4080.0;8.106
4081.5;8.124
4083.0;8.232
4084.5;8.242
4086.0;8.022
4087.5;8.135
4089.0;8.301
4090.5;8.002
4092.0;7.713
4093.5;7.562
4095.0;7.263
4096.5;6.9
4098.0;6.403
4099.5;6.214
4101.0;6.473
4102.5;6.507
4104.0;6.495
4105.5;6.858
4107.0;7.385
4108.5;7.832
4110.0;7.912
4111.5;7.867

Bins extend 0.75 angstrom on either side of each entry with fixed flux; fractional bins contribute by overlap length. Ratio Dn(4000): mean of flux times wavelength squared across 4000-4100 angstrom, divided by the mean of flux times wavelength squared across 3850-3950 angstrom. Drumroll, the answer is 1.4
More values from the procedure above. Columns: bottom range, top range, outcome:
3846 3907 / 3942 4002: 1.13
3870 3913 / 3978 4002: 1.32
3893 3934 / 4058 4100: 1.34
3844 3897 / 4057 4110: 1.37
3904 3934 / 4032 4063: 1.36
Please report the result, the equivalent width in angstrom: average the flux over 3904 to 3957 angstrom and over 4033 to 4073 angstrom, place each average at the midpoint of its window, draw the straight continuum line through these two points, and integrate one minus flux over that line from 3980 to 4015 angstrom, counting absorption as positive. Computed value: -2.5 angstrom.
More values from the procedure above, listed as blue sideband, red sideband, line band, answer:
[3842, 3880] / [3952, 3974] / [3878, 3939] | 1.9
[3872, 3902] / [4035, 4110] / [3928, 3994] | 3.5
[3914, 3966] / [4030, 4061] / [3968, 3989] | 2.2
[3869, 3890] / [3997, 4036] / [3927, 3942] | 3.7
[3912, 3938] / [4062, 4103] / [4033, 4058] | -3.2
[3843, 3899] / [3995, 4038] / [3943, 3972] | 4.6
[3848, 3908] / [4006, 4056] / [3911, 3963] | 4.9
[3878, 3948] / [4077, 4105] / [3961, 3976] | 3.1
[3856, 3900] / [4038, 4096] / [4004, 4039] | -3.2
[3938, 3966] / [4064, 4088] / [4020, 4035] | -1.2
